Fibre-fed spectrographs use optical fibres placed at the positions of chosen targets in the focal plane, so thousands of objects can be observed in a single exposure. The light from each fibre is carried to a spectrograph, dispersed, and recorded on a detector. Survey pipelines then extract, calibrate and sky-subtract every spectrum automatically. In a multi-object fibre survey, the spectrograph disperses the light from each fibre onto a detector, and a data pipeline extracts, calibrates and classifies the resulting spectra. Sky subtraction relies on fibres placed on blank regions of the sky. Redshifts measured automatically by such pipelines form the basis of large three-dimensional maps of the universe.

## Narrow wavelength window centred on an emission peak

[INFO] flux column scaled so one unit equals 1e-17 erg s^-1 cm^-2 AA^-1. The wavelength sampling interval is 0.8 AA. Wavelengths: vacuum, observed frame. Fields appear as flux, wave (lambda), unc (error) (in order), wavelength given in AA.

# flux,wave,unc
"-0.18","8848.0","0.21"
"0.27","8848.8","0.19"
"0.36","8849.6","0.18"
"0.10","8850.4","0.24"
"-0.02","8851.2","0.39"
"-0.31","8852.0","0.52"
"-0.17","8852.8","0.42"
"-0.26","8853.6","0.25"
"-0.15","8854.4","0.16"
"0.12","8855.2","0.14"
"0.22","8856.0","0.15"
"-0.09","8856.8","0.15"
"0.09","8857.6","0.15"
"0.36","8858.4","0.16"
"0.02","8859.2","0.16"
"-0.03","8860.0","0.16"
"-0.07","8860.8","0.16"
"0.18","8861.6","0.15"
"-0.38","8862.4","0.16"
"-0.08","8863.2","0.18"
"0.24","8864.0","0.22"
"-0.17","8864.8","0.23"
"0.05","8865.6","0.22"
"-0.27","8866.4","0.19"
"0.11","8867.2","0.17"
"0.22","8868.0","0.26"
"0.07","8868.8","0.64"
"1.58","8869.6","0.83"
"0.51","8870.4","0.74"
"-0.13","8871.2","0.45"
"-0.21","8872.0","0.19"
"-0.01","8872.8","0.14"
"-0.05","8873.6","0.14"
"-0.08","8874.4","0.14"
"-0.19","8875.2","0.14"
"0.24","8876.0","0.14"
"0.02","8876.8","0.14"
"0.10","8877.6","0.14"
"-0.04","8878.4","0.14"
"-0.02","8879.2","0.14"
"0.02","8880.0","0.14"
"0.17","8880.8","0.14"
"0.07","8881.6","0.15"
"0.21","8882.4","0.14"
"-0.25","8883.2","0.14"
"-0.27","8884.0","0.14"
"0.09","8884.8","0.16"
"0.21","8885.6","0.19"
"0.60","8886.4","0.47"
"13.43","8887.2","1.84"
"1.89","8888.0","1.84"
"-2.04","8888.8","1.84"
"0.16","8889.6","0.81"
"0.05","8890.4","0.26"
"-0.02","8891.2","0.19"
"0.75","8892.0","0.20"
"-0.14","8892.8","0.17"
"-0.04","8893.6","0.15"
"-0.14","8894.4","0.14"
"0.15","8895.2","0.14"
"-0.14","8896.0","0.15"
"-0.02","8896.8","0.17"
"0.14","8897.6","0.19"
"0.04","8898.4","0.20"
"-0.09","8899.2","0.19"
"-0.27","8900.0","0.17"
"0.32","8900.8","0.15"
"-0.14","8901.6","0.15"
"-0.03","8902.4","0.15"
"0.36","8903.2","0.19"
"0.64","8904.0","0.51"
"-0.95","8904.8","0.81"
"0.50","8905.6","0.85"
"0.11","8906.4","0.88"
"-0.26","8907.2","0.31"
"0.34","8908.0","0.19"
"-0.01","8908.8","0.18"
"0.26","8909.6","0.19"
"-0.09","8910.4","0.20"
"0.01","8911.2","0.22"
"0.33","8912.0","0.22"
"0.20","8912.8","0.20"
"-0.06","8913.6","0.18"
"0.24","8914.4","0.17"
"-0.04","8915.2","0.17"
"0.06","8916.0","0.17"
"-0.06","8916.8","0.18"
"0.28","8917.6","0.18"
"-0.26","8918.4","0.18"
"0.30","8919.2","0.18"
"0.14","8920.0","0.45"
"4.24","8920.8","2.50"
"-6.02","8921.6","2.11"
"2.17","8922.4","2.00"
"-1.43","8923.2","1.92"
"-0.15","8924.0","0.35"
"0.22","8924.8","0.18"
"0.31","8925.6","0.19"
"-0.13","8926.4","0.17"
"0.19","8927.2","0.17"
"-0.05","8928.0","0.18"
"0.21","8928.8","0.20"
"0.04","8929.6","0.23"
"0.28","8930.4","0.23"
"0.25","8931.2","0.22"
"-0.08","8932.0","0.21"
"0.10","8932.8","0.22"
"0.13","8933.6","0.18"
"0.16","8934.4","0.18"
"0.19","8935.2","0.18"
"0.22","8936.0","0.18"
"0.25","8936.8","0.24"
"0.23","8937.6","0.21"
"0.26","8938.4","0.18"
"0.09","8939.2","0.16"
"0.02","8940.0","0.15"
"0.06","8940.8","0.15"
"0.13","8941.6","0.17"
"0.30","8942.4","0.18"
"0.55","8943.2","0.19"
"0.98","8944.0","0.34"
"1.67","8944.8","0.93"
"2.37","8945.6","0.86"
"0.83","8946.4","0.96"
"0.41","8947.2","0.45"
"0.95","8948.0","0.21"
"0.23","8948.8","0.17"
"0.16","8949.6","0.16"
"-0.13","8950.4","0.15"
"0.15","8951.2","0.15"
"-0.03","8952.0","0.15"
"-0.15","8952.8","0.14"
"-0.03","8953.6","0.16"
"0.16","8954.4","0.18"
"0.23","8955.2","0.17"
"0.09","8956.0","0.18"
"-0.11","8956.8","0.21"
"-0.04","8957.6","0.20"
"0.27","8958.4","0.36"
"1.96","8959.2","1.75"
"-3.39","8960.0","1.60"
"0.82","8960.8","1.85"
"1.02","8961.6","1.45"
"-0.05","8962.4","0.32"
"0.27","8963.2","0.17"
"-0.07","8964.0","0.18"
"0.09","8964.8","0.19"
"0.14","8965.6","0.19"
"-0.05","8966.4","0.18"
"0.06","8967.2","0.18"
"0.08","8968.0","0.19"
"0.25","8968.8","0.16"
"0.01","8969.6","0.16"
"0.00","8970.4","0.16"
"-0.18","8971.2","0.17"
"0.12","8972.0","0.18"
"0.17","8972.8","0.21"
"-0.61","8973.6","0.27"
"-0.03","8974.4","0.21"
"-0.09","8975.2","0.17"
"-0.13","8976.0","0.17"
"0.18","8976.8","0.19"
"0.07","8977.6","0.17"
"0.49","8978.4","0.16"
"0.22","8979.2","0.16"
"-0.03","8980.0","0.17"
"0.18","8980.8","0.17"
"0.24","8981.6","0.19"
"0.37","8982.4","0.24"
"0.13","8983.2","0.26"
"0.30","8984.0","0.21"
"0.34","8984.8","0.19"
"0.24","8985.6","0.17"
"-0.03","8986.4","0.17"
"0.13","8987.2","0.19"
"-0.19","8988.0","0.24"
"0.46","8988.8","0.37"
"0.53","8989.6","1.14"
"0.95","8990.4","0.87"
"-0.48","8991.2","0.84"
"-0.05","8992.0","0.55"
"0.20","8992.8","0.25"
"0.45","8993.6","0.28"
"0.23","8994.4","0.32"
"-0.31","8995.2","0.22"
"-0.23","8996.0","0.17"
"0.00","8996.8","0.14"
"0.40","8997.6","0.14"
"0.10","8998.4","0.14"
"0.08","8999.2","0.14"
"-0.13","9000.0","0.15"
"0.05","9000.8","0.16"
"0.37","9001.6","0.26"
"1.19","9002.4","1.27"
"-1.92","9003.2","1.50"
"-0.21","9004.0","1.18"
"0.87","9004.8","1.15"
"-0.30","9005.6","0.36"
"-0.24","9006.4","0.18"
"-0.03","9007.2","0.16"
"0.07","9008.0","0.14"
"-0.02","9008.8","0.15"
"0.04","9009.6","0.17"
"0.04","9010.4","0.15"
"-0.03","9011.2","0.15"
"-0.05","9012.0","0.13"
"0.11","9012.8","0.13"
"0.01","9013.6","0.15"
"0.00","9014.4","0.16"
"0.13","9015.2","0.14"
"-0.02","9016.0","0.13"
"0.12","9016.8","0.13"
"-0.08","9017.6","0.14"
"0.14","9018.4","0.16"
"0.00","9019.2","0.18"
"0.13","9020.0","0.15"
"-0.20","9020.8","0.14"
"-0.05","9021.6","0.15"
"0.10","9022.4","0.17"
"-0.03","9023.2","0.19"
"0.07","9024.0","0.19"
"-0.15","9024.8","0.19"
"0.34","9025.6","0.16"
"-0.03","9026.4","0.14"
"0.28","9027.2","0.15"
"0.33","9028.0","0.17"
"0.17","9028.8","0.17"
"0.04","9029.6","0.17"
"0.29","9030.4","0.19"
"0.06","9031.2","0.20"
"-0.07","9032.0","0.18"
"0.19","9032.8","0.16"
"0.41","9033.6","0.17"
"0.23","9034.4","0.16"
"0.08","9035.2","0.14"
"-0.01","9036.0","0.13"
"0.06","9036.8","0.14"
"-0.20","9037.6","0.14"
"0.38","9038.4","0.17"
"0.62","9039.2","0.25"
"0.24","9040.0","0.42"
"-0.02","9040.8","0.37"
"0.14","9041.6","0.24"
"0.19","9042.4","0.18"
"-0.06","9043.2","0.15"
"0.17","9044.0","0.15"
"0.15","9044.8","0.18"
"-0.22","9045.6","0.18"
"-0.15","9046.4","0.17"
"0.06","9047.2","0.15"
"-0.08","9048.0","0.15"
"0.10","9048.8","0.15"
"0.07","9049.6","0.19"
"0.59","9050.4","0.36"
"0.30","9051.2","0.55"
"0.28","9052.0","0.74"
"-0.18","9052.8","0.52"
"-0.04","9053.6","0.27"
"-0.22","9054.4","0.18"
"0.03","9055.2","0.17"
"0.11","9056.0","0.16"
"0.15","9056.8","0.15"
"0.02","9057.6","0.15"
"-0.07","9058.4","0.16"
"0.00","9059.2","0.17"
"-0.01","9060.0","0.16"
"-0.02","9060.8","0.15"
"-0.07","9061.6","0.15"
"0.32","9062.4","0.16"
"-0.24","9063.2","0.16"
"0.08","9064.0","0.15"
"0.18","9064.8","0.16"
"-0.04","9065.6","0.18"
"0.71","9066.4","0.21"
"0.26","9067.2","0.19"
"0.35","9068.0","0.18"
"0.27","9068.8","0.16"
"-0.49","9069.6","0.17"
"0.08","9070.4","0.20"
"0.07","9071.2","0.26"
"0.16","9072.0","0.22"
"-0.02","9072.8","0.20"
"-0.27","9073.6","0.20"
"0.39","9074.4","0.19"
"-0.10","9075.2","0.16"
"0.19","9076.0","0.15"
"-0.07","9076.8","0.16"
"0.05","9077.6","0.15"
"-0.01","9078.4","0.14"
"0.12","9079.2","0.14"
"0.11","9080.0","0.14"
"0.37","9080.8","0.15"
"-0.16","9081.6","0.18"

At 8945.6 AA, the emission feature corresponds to H-beta 4861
